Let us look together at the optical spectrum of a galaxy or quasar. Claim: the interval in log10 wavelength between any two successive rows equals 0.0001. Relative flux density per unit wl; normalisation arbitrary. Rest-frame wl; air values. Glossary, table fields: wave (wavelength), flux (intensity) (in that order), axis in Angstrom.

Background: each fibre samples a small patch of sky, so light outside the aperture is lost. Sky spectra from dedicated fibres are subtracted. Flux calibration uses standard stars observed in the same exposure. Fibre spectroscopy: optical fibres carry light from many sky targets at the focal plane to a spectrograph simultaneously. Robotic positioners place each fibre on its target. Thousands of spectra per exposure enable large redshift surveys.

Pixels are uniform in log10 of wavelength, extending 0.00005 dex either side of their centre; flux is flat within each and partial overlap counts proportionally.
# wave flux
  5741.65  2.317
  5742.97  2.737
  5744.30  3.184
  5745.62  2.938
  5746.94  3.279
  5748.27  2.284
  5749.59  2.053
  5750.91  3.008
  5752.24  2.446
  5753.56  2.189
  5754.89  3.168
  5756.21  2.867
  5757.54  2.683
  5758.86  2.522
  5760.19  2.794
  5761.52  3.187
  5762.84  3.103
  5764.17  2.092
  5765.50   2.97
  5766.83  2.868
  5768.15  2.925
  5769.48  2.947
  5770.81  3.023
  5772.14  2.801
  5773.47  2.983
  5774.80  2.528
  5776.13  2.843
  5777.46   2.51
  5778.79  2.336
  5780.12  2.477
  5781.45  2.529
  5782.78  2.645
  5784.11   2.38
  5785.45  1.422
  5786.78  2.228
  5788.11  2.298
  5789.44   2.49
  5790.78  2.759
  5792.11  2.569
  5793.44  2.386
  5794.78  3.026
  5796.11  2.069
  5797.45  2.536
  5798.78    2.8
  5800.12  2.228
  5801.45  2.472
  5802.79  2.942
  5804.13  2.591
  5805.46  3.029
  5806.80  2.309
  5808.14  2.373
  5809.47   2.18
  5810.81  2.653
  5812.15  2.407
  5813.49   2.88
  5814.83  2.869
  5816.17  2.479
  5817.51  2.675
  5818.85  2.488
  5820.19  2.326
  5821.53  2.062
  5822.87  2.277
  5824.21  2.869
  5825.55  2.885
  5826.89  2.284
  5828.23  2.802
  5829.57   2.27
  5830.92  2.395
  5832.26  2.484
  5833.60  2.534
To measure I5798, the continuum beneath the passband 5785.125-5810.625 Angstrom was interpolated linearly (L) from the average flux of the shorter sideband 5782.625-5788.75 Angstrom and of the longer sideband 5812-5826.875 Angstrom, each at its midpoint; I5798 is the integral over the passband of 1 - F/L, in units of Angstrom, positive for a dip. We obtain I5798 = -1.9 Angstrom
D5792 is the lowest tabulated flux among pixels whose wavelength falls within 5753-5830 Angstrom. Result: 1.422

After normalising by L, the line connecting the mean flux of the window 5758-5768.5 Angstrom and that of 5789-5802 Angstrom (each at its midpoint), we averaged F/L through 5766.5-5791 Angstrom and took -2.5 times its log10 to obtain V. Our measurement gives 0.04 mag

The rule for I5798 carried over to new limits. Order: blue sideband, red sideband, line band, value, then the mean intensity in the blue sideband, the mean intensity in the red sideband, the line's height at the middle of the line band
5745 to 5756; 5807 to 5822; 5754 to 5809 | -0.7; 2.68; 2.49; 2.59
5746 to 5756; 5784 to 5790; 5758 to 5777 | -3.2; 2.65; 2.14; 2.42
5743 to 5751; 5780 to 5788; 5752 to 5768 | -1.0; 2.77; 2.27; 2.59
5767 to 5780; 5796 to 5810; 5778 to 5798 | 1.8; 2.76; 2.52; 2.64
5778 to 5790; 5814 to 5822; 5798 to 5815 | -1.0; 2.31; 2.5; 2.44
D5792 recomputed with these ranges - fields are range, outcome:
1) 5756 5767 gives 2.092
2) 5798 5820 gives 2.18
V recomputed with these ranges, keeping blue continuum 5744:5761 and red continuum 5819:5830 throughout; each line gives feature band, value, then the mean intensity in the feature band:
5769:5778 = -0.06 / 2.8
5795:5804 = 0.01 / 2.54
